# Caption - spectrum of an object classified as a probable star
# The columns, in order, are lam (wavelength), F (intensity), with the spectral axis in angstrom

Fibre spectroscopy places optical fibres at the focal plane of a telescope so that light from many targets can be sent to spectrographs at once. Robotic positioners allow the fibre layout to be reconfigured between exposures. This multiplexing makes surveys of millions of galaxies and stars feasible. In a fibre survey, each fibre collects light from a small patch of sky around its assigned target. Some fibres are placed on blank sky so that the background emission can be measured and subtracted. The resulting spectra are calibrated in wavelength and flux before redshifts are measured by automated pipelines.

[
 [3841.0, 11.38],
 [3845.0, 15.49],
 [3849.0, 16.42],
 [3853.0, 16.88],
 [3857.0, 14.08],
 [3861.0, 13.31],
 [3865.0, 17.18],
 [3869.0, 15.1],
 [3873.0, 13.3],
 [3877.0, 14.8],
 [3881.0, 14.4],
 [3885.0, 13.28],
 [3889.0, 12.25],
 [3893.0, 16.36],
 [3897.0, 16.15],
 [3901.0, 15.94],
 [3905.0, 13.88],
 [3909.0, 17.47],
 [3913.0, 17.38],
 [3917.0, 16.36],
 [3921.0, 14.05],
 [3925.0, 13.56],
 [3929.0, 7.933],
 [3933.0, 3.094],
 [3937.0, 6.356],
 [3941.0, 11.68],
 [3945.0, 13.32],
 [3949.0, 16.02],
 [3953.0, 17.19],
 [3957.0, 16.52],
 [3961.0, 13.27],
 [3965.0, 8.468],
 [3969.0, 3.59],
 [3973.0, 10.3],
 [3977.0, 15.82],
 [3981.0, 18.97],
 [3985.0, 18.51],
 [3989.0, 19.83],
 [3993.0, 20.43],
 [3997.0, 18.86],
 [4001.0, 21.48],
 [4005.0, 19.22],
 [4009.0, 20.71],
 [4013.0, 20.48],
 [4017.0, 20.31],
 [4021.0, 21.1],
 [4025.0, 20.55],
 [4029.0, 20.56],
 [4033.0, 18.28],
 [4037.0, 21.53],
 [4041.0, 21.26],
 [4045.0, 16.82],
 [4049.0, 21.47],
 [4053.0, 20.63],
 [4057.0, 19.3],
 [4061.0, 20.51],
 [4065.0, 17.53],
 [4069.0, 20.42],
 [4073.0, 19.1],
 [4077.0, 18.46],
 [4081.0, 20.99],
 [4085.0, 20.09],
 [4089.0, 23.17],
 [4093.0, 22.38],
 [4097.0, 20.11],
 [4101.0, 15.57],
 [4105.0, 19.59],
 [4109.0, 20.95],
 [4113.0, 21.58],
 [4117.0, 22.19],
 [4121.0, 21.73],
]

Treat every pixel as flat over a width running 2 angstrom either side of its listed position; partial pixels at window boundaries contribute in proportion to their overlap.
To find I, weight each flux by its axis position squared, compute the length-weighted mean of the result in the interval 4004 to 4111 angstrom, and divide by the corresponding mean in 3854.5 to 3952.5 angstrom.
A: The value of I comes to 1.58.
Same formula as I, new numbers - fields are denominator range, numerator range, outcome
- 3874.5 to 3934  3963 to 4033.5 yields 1.33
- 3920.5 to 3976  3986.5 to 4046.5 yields 1.87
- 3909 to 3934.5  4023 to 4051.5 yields 1.68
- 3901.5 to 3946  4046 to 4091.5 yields 1.75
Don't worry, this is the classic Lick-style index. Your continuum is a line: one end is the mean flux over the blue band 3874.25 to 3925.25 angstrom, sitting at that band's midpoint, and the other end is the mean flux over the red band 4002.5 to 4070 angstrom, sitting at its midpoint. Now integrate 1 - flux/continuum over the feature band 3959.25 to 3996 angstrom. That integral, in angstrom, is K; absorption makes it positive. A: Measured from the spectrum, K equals 7.2 angstrom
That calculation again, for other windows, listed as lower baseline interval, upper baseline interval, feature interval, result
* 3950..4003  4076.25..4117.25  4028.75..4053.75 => -2.46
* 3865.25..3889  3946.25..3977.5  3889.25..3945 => 1.69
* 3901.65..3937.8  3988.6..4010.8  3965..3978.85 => 6.28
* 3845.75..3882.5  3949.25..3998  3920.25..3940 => 8.21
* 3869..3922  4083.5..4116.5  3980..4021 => -4.80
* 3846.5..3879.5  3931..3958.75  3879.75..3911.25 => -2.61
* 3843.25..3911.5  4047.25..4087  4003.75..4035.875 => -2.69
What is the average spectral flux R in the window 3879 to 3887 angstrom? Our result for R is 13.8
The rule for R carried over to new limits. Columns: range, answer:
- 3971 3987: 15.9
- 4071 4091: 20.4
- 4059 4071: 19.5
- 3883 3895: 14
